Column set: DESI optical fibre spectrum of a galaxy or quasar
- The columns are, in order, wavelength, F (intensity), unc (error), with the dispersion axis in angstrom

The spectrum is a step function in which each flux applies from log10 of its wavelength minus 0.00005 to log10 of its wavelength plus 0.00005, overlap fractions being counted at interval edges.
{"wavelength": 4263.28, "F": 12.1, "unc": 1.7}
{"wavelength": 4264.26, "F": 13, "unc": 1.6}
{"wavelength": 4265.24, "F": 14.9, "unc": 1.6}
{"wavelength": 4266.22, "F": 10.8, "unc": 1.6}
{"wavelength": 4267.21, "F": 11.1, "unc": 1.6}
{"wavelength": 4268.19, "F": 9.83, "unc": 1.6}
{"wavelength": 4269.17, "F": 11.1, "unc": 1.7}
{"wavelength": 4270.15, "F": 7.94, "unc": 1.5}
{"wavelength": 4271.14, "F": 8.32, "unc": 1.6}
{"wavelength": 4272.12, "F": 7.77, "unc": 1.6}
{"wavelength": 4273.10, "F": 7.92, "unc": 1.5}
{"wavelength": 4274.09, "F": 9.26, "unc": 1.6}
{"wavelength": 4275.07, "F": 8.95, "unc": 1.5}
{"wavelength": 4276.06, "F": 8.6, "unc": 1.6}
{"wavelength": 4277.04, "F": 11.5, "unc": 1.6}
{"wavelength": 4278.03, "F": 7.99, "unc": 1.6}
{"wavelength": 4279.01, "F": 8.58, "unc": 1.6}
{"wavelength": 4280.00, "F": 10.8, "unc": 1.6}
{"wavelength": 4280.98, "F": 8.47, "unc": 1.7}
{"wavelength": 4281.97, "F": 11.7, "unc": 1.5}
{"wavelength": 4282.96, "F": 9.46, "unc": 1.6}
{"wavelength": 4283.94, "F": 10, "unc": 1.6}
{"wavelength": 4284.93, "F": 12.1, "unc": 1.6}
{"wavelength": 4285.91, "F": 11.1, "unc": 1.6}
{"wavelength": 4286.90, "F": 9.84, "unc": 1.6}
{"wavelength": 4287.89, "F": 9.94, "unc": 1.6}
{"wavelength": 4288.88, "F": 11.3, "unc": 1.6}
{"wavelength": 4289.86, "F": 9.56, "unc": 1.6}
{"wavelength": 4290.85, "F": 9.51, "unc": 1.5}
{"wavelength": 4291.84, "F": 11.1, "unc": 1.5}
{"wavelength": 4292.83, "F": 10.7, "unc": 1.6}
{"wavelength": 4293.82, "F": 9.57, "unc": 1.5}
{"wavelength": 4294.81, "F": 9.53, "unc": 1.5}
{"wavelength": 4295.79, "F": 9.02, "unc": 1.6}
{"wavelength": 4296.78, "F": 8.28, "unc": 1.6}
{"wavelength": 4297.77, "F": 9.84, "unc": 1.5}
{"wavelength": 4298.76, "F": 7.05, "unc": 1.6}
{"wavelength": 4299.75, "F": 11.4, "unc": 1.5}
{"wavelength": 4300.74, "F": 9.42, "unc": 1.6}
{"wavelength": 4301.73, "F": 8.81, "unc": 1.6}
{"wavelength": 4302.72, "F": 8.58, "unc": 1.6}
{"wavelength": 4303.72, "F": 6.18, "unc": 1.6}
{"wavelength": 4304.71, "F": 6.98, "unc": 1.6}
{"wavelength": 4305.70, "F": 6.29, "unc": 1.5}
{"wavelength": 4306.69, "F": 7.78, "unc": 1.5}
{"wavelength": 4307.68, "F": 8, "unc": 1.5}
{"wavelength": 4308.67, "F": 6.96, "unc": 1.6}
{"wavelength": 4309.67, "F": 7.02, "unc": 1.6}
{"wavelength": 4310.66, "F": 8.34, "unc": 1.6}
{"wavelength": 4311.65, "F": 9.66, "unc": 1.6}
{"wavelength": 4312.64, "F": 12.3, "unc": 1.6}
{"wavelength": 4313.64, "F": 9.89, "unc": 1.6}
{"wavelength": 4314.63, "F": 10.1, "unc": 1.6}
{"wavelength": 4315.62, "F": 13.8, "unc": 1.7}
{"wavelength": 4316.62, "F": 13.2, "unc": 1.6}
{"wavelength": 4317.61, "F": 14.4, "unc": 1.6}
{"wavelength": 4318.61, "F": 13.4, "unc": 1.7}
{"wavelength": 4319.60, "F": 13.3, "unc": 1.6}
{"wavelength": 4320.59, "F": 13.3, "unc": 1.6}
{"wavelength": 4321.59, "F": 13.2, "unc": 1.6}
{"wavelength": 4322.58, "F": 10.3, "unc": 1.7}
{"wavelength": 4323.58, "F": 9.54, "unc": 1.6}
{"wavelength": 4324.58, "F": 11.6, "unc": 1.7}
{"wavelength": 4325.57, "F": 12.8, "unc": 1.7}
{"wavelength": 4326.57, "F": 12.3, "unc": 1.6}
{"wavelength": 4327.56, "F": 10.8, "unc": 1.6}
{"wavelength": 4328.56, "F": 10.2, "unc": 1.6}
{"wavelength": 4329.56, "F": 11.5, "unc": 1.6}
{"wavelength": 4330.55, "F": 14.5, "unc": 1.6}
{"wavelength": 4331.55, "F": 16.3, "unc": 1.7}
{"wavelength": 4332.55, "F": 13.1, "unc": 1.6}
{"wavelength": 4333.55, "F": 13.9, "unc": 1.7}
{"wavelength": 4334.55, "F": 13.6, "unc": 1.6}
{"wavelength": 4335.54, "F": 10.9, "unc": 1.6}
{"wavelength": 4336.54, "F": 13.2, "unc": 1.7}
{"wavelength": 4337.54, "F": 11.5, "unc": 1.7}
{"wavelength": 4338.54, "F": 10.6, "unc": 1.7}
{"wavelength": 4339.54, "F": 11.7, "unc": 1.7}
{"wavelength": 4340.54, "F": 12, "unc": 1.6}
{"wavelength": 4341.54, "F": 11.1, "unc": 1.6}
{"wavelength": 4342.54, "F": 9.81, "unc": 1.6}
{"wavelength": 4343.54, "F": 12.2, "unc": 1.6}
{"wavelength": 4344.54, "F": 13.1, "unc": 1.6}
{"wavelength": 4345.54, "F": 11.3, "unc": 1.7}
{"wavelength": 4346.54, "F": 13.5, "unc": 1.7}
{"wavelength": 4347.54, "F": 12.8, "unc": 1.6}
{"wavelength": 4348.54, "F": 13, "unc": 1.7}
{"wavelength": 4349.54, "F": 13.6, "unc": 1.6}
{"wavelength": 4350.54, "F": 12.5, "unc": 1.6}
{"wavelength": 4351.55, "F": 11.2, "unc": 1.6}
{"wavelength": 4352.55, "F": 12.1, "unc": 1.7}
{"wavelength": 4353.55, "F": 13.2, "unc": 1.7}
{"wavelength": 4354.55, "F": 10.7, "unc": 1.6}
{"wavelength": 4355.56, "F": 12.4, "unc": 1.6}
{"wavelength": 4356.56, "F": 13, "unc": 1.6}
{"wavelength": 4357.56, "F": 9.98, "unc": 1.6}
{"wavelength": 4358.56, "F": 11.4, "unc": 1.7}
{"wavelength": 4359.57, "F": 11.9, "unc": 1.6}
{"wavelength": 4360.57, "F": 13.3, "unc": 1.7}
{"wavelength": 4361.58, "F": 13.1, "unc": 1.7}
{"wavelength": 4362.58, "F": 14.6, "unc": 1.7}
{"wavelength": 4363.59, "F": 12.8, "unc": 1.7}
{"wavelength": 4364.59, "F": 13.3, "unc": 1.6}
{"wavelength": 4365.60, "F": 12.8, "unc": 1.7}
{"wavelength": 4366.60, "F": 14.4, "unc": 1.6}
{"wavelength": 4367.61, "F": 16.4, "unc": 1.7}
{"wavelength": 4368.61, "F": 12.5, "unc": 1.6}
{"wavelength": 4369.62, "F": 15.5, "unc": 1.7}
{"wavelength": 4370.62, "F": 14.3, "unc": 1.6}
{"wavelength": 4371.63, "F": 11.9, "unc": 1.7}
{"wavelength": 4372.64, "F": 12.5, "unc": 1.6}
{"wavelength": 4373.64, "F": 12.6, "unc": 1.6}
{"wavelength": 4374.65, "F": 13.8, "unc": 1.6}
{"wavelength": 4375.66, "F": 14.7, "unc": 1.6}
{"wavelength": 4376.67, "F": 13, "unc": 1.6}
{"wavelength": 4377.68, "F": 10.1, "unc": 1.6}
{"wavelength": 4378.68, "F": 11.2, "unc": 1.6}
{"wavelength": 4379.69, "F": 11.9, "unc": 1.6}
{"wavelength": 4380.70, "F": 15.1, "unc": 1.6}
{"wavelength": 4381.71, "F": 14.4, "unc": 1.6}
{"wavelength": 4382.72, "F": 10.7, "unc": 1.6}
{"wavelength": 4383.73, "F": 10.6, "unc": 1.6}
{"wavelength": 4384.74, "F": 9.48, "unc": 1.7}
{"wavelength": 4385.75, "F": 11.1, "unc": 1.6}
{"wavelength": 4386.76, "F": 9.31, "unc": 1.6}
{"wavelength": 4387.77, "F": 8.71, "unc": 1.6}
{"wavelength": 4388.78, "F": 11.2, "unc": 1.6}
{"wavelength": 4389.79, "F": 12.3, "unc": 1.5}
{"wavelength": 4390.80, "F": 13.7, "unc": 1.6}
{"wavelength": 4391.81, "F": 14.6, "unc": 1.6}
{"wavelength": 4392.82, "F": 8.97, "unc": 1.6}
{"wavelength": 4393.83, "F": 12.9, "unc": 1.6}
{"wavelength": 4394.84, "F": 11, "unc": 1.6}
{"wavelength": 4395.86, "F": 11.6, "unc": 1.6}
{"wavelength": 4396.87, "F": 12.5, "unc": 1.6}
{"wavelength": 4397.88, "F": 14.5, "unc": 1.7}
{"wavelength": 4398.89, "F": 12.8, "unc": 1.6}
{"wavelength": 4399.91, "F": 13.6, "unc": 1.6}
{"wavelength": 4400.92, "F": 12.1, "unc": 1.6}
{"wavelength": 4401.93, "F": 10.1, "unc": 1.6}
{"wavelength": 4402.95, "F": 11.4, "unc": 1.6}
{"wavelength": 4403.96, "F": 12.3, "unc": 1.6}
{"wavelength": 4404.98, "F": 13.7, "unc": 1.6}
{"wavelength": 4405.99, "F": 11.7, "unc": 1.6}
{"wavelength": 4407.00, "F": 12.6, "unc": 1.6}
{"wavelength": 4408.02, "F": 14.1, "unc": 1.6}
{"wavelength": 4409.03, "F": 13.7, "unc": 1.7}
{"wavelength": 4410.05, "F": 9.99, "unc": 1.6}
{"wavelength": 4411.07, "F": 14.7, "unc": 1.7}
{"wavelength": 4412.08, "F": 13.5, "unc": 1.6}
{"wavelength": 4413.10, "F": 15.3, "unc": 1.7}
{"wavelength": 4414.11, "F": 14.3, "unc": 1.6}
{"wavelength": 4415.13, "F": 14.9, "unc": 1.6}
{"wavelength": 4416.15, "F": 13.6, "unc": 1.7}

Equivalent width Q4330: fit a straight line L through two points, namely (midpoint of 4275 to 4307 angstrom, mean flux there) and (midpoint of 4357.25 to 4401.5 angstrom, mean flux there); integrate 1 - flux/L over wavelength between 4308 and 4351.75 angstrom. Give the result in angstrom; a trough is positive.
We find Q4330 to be -4.5 angstrom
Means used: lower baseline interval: 9.4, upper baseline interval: 12.5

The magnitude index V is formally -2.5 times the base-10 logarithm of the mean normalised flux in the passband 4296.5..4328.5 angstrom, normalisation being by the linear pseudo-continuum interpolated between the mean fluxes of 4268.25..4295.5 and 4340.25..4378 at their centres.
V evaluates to 0.08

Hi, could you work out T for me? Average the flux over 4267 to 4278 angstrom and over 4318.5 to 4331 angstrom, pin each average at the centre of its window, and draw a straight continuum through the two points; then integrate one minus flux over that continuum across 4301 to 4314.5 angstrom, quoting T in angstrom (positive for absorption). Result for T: 3.43 angstrom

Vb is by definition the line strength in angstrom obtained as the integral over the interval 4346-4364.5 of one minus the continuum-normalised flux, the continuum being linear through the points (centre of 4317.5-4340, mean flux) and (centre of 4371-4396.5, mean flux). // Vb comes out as -0.5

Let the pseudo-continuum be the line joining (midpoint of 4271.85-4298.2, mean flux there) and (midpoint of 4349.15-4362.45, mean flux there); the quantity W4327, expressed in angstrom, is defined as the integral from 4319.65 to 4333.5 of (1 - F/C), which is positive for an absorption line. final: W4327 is -1.4 angstrom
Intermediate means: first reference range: 9.74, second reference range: 12.2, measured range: 12.3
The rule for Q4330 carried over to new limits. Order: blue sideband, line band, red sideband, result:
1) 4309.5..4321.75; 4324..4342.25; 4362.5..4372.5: 0.25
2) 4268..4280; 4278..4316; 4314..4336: 4.03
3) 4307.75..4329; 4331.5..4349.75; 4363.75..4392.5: -1.05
